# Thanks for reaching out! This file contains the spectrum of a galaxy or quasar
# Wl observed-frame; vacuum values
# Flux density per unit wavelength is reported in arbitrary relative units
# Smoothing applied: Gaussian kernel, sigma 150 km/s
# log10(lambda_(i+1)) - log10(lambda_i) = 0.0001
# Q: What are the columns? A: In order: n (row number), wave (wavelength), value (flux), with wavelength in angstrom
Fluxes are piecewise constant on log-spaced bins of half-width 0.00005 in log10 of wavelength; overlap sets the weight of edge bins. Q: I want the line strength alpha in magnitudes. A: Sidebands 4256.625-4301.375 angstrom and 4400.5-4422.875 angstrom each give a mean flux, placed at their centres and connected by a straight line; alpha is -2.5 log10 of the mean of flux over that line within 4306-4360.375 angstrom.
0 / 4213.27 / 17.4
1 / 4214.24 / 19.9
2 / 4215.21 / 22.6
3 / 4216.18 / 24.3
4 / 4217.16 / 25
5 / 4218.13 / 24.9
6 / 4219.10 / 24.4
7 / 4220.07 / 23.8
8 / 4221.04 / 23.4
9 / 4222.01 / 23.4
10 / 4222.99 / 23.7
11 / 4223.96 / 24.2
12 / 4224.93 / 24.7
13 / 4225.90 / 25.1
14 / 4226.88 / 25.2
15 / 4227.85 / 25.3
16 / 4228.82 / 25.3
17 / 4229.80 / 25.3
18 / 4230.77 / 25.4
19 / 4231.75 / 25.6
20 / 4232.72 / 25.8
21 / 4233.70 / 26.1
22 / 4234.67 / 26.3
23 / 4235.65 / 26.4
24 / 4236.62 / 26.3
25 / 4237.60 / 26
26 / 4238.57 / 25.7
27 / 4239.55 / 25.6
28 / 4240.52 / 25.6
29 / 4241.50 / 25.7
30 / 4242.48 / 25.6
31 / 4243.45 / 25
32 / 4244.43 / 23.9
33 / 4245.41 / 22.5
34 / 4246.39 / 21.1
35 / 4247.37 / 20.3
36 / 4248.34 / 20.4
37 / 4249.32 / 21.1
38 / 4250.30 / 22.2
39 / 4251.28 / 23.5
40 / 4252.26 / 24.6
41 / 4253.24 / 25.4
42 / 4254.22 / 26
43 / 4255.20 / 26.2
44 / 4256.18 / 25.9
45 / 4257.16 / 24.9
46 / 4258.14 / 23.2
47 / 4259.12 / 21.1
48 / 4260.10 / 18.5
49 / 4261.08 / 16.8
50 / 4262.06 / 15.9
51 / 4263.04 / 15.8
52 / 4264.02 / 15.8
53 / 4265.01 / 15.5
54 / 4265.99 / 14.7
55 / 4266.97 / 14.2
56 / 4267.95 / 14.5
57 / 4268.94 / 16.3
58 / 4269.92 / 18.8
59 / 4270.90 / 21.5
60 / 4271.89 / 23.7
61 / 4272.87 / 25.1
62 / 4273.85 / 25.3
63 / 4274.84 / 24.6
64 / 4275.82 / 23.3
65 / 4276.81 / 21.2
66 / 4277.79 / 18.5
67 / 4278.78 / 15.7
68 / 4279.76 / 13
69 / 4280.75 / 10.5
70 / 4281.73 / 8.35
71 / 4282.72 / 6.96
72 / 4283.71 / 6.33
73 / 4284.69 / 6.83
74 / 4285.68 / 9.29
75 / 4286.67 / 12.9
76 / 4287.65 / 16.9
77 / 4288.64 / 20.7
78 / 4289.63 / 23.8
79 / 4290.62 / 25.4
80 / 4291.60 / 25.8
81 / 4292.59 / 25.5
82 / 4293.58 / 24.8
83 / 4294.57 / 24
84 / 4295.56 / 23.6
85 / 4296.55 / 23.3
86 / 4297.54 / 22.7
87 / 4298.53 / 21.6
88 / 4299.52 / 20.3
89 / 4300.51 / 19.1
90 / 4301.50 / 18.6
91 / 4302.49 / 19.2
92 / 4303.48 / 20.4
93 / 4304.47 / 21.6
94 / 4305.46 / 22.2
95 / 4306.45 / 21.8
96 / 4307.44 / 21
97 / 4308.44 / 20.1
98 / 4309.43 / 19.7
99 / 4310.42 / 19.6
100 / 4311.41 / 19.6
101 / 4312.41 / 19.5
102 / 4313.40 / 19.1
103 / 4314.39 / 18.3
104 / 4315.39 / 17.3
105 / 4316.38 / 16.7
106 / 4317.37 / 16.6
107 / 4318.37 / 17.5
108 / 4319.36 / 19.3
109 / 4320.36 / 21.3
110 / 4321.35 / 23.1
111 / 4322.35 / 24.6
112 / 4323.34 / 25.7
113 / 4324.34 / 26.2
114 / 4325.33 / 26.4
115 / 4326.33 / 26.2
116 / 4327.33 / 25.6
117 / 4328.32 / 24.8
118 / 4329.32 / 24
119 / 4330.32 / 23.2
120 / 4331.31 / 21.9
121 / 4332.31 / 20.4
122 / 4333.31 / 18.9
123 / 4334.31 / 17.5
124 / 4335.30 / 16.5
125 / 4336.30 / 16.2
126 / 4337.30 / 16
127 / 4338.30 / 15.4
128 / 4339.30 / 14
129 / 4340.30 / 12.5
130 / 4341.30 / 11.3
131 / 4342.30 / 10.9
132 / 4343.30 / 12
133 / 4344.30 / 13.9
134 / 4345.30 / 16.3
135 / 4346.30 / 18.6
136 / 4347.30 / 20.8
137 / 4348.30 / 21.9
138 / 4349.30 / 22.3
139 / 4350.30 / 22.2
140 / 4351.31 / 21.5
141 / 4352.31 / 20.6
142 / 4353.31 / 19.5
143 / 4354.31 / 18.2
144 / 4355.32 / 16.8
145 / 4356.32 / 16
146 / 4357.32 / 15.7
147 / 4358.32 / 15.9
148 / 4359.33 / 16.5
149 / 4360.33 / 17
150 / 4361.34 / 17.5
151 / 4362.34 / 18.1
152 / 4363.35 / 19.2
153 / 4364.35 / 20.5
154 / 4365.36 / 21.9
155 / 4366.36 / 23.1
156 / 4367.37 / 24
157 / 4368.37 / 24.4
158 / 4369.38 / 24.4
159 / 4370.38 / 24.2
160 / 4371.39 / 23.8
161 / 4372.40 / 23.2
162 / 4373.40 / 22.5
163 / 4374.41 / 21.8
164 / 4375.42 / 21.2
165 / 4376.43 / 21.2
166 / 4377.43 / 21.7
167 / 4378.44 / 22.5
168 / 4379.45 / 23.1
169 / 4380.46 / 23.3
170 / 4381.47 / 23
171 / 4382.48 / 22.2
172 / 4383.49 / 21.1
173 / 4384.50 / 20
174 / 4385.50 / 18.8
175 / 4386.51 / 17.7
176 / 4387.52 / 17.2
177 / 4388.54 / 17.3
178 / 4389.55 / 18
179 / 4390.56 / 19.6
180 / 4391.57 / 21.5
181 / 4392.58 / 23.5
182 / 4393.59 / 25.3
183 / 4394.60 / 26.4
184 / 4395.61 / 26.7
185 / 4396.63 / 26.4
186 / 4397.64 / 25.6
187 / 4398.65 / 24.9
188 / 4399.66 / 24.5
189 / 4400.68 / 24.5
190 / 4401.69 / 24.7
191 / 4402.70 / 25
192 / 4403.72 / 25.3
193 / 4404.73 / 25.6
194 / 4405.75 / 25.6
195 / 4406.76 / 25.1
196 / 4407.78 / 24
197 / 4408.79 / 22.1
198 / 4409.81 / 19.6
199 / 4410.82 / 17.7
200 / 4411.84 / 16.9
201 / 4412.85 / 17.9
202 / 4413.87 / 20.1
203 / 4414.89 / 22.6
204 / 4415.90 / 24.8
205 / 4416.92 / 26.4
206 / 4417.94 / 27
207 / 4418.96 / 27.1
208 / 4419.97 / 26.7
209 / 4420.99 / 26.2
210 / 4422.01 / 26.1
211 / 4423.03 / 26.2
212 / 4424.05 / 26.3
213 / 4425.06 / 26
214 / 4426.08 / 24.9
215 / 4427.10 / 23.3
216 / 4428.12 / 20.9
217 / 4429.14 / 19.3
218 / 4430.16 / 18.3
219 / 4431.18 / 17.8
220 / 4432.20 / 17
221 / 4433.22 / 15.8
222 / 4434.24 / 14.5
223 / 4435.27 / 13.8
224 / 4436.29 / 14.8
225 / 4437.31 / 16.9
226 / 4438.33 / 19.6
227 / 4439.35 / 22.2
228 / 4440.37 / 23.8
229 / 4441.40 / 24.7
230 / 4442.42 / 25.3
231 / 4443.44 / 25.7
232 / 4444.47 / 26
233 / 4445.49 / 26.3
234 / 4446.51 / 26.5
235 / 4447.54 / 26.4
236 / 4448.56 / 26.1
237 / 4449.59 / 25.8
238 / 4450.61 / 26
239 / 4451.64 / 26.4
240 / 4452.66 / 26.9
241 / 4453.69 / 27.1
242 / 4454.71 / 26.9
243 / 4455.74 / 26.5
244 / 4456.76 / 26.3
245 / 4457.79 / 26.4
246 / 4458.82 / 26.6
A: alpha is 0.079 mag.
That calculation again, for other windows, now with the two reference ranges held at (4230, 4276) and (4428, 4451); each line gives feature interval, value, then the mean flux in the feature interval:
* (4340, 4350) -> 0.33 mag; 16.3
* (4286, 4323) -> 0.07 mag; 20.7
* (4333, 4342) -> 0.40 mag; 15.2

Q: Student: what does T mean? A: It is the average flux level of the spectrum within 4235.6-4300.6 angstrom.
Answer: 20.4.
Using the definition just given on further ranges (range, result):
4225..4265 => 23.5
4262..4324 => 19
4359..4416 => 22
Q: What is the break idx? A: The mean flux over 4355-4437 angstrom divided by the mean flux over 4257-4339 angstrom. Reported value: 1.12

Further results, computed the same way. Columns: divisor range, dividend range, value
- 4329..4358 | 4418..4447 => 1.26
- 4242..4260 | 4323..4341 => 0.88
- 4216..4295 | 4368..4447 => 1.05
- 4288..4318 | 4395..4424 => 1.15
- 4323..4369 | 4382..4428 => 1.20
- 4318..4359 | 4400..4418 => 1.19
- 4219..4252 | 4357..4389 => 0.85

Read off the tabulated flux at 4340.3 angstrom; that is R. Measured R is 12.5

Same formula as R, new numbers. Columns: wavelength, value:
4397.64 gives 25.6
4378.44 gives 22.5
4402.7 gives 25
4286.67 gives 12.9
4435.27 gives 13.8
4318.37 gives 17.5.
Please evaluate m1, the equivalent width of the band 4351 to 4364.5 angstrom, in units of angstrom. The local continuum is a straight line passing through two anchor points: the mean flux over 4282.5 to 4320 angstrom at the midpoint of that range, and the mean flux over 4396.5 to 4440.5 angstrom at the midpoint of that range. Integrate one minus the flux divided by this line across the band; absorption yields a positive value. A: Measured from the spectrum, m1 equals 1.8 angstrom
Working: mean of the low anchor 19.3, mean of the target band 18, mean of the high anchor 22.3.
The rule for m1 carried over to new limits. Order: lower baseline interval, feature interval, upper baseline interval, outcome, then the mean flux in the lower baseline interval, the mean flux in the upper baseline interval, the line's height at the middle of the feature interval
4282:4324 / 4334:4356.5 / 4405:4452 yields 3.94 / 19.6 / 22.7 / 20.6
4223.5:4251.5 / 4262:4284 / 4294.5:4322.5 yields 5.46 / 24.5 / 20.3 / 22.4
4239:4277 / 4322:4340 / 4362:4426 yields 0.90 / 21.6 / 22.9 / 22.3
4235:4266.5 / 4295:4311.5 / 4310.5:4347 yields -0.57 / 22.4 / 19.1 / 20.2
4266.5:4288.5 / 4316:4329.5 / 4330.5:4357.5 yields -4.53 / 16.2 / 17.4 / 17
